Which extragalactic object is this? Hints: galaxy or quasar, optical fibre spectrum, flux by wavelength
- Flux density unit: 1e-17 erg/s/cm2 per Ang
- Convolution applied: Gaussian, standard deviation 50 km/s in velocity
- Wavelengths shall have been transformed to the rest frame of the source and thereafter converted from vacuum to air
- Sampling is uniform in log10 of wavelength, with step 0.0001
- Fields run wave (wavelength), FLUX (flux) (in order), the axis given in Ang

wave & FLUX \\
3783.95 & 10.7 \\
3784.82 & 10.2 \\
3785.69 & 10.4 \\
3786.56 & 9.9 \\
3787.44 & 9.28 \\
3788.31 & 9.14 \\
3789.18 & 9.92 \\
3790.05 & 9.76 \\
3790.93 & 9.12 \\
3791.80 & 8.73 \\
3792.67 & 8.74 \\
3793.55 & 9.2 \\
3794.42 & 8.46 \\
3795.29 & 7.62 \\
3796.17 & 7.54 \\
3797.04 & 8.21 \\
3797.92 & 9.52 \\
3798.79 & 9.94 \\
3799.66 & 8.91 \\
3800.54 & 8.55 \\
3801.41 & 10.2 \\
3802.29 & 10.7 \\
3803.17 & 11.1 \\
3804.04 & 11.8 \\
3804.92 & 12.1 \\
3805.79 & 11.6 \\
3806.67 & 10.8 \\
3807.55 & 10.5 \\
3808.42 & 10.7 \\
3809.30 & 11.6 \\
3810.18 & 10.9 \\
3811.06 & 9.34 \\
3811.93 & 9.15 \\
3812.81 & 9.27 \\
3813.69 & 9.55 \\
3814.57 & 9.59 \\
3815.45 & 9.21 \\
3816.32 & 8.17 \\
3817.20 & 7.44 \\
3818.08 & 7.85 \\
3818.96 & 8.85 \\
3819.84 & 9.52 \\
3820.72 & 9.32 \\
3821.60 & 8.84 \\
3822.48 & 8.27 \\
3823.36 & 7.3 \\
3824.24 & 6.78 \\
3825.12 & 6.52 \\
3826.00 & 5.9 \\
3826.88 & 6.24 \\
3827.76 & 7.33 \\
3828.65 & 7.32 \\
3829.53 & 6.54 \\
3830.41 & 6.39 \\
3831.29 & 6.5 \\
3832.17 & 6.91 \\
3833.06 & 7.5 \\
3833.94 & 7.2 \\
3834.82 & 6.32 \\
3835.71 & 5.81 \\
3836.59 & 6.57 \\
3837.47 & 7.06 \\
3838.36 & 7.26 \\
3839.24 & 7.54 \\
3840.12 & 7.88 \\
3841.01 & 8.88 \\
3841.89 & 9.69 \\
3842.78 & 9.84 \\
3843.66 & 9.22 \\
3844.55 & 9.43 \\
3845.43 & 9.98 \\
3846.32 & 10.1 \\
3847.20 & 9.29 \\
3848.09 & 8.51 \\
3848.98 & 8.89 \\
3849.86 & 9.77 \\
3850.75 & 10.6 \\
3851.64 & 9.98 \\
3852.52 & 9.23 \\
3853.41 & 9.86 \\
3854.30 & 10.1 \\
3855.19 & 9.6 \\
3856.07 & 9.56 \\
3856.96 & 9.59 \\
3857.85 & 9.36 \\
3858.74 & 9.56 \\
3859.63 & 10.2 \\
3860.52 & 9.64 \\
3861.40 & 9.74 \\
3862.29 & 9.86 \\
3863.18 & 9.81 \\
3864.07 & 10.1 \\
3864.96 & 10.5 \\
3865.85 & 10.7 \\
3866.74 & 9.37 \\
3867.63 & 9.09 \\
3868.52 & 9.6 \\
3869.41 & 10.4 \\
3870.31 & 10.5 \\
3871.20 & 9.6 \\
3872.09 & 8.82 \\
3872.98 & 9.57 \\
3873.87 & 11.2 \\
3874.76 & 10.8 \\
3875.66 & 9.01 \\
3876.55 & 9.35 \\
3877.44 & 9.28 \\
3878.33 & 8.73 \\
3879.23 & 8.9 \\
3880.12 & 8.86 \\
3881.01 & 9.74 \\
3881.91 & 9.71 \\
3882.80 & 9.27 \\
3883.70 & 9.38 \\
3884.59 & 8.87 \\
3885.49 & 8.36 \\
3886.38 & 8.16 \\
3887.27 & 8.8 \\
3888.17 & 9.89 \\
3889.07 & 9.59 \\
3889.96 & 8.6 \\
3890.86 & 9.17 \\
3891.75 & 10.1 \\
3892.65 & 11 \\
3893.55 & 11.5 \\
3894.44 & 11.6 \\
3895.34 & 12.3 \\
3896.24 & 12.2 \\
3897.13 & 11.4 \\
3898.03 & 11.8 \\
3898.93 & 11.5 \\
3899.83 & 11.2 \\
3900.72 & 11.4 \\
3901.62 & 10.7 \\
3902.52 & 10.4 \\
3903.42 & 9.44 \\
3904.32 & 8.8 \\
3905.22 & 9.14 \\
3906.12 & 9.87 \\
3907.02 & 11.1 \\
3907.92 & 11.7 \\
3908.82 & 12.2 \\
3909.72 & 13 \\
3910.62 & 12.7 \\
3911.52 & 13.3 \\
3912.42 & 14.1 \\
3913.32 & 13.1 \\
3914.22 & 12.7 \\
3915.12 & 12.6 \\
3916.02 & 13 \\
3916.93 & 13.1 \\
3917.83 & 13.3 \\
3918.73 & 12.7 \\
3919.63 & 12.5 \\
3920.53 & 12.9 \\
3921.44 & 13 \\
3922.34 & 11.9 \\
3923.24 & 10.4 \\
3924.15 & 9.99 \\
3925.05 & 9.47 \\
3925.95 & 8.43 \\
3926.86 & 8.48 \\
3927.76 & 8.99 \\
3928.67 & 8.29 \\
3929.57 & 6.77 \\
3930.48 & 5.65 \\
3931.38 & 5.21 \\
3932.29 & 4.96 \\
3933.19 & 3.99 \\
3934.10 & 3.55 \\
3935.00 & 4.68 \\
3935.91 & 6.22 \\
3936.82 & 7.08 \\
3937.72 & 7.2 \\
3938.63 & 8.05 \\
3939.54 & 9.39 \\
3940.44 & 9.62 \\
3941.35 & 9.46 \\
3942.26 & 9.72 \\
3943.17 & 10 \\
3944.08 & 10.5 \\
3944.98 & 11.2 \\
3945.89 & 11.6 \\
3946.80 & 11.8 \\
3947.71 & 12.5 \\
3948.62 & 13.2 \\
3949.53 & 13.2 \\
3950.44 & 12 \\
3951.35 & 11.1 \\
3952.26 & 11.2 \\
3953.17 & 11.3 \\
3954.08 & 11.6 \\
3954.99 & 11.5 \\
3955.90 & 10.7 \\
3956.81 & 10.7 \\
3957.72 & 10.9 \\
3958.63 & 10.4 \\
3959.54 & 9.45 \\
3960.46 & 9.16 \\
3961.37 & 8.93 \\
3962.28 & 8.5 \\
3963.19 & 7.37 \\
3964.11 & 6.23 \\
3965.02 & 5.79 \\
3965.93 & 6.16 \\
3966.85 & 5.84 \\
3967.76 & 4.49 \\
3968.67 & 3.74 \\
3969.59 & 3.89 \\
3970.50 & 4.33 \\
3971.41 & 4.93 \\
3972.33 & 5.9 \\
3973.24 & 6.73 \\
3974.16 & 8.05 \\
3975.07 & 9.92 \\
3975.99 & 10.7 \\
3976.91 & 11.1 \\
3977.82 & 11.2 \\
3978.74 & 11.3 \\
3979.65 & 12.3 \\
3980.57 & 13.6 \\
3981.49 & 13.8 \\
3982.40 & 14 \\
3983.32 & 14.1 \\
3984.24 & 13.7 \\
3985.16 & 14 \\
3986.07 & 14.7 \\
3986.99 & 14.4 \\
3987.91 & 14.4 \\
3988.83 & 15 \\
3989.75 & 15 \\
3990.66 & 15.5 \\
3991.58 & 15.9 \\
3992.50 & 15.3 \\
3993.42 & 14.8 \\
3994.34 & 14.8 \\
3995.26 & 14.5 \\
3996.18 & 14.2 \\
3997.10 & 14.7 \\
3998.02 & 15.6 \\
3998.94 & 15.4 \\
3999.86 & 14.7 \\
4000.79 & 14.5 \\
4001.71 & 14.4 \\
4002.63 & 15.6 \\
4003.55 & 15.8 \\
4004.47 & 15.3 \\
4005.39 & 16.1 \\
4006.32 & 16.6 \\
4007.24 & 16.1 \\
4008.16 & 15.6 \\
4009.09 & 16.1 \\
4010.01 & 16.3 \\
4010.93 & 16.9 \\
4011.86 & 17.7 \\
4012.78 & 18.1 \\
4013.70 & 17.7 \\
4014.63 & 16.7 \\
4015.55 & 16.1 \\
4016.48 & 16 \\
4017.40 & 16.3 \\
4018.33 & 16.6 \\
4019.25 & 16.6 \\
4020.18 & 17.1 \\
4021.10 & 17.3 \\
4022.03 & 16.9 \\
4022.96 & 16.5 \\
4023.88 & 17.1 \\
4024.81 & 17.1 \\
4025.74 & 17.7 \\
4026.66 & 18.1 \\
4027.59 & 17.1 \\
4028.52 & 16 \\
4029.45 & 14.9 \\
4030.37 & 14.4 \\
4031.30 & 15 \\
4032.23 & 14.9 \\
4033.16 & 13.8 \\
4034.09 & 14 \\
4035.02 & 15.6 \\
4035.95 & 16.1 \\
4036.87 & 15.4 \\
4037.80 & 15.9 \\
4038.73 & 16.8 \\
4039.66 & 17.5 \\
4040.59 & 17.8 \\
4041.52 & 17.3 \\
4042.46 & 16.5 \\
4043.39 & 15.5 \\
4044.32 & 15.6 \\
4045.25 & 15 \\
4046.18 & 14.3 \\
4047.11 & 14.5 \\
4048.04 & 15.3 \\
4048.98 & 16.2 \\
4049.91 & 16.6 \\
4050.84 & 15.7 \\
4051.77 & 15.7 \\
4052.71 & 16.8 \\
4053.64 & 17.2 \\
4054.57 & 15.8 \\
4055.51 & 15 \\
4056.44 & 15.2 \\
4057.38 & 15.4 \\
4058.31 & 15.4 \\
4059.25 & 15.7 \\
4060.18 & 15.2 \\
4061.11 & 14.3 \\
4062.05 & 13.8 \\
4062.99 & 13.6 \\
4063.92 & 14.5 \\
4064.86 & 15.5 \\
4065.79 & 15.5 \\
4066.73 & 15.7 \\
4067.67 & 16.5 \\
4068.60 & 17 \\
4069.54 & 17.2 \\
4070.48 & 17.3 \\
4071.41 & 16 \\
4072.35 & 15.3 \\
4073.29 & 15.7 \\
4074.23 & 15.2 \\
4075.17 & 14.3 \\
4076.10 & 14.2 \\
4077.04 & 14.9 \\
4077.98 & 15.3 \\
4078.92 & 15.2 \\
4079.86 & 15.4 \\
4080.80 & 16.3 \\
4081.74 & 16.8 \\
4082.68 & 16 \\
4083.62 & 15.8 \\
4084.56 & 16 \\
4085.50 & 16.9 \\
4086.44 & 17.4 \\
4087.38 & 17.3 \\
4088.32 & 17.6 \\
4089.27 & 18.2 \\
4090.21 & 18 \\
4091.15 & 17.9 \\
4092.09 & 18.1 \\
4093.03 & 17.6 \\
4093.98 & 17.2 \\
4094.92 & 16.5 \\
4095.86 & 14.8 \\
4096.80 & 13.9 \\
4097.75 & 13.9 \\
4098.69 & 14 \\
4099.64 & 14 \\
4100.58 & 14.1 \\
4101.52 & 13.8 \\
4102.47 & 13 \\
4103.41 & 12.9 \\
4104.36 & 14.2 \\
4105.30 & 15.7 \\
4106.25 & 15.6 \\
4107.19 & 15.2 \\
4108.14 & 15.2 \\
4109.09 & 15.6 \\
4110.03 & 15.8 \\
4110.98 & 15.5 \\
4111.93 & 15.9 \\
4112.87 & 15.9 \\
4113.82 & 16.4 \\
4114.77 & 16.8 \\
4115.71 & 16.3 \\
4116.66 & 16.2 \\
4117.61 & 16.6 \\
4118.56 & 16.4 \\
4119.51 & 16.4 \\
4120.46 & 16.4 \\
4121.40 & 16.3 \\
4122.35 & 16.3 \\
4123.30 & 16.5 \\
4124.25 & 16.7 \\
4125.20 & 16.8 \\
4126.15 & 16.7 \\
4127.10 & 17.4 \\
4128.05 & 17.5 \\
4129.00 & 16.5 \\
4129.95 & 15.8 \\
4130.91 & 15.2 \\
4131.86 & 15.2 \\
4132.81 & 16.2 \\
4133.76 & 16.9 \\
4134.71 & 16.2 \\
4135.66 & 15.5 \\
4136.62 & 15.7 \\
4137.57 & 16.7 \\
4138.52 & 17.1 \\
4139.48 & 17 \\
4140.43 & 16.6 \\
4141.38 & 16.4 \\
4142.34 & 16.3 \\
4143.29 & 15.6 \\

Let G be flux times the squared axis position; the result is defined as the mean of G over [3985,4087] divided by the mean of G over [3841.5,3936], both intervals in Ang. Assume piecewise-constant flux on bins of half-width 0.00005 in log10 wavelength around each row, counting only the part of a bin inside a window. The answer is 1.7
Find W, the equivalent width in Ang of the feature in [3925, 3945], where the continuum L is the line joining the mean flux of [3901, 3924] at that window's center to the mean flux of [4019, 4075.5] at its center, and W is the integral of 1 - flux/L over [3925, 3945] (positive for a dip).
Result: 7.9 Ang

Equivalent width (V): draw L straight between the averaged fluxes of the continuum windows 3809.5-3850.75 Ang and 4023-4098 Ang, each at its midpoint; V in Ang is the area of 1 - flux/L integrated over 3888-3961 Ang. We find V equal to 6.0 Ang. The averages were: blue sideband 8.21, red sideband 15.9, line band 10.4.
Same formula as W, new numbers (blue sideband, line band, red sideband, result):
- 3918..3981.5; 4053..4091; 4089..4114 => -4.32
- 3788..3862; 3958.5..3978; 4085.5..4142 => 8.08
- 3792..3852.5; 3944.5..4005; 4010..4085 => 9.61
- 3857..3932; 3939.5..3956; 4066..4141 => 0.81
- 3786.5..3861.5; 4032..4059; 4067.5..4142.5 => -2.34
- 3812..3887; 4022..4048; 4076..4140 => -3.69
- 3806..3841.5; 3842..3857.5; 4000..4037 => -0.70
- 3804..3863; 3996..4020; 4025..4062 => -2.35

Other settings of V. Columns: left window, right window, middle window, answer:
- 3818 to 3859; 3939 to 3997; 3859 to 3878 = -2.1 Ang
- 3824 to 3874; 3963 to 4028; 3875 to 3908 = 0.5 Ang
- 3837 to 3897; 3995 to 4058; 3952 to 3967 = 4.6 Ang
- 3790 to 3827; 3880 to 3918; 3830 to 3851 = 3.4 Ang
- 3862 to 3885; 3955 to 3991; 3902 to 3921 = -4.2 Ang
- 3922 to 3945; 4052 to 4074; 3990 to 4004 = -4.0 Ang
